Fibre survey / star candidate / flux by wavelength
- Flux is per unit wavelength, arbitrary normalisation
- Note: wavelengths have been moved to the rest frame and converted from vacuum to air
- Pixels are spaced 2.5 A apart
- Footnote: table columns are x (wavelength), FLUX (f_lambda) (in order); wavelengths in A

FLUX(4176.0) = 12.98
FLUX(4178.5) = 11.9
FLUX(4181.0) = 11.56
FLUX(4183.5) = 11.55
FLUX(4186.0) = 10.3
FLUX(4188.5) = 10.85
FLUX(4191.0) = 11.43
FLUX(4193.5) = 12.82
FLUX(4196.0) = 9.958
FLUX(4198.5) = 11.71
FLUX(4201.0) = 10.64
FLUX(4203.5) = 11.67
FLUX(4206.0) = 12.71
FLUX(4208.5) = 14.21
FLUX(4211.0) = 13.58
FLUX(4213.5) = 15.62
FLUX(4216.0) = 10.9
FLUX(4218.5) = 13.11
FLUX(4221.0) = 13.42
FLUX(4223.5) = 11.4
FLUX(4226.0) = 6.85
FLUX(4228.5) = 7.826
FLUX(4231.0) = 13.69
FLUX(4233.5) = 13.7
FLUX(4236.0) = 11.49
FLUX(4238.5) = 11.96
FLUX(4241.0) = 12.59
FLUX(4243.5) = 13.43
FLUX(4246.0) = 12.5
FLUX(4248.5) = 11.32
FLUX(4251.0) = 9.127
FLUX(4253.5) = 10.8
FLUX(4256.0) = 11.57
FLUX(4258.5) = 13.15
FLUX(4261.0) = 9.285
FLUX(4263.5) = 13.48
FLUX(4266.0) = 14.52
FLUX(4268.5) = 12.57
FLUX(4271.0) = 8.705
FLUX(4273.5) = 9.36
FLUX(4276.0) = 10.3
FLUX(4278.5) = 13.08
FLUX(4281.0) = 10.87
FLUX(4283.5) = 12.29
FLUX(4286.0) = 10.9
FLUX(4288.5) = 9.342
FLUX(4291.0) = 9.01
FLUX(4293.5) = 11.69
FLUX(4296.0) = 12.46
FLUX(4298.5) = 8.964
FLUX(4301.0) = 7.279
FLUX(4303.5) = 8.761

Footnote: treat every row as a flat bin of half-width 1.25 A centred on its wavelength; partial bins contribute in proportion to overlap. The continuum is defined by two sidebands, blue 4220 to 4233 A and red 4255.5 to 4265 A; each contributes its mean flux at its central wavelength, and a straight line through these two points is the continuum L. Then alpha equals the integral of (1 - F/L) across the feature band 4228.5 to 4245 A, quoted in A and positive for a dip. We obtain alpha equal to -1.9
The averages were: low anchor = 10.8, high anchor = 12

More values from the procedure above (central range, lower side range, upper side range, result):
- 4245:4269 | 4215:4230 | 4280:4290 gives -2.4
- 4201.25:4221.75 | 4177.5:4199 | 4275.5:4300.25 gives -3.3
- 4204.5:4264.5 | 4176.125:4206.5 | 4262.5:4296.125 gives -3.3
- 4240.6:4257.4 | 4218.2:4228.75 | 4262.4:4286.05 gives -0.8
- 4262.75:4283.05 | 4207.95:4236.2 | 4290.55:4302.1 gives -1.8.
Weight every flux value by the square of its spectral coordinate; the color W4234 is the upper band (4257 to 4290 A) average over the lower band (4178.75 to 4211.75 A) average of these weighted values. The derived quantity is 1.0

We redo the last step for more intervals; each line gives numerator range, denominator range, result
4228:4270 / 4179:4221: 1.02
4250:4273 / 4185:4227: 0.99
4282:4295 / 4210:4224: 0.84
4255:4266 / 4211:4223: 0.94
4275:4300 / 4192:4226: 0.92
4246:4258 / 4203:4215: 0.83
